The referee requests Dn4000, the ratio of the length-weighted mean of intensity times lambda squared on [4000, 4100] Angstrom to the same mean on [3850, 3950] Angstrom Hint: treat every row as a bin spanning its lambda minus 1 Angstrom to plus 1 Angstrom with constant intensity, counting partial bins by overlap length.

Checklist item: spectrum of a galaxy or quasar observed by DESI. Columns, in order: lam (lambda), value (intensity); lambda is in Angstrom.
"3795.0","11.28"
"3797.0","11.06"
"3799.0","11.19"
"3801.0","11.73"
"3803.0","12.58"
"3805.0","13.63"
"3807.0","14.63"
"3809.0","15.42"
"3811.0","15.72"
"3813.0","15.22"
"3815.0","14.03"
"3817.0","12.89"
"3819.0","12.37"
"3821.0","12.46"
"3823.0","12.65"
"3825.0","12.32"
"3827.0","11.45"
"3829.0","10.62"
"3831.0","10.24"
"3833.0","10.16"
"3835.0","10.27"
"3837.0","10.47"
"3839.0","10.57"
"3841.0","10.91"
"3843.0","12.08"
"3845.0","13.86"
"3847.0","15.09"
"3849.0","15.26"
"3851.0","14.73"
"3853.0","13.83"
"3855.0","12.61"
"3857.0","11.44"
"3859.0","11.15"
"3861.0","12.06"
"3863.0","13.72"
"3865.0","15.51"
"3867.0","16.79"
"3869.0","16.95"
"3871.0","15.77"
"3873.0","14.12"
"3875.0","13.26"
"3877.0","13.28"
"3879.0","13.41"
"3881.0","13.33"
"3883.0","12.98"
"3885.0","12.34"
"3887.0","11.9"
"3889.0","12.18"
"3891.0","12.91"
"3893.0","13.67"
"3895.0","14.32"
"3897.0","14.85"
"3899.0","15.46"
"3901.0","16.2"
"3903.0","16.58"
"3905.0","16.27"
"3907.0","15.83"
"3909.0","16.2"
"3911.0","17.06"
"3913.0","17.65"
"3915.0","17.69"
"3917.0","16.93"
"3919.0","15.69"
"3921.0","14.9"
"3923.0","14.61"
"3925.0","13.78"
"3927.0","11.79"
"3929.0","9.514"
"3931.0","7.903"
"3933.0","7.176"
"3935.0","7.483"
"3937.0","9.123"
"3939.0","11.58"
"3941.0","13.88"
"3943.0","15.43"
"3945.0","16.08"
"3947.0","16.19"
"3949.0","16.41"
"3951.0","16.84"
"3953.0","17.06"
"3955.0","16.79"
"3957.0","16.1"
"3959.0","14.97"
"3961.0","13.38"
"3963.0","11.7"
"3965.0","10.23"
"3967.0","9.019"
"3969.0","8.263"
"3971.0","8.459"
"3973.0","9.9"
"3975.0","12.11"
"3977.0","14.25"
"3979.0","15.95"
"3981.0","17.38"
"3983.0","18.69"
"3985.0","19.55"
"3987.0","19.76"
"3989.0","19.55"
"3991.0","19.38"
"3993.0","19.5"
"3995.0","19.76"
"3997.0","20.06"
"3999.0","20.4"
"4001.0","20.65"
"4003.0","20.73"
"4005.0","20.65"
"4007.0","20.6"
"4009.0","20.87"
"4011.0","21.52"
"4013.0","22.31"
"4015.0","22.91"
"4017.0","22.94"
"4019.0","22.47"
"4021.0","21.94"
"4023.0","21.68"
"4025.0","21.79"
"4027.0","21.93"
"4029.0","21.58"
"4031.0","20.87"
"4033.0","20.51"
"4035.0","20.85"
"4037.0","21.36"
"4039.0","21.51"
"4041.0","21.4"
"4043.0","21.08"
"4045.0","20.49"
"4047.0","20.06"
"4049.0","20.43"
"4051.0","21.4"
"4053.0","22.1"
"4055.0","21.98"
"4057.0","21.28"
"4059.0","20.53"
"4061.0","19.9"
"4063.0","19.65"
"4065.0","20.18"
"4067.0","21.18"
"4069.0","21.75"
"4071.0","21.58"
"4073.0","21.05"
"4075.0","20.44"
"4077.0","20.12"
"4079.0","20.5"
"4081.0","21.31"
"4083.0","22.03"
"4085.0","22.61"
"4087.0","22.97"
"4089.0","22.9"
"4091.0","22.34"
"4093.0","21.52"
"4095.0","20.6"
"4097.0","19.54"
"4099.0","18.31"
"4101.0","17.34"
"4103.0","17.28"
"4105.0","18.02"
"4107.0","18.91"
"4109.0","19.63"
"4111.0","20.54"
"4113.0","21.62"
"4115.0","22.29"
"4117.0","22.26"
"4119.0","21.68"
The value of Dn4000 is 1.6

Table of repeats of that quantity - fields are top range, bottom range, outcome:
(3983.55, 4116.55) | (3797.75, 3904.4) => 1.73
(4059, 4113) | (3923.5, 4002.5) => 1.49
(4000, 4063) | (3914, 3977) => 1.72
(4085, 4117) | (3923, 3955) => 1.72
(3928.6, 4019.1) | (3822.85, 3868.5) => 1.36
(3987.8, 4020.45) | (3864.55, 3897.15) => 1.60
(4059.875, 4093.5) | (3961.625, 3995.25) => 1.51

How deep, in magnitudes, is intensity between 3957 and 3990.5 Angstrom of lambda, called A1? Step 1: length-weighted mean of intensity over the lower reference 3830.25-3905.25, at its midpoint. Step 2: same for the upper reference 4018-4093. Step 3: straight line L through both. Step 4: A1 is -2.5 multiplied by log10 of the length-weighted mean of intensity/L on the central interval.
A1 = 0.26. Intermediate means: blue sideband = 13.4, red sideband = 21.3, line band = 14.1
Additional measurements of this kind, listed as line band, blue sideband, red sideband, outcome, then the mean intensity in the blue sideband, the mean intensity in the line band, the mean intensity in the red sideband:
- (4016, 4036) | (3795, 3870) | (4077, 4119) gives -0.169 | 12.9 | 21.7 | 20.6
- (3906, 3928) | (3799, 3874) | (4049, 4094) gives 0.016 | 13.1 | 15.6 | 21.3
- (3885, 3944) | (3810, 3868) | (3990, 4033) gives 0.190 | 12.8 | 13.7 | 21.2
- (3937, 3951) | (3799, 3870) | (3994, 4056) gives 0.209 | 13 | 14.7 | 21.3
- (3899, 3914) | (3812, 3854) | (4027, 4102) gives -0.090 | 12.5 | 16.5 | 21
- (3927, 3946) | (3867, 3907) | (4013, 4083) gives 0.444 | 14.3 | 11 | 21.2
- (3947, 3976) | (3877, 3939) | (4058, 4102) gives 0.206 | 13.6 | 13.1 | 20.8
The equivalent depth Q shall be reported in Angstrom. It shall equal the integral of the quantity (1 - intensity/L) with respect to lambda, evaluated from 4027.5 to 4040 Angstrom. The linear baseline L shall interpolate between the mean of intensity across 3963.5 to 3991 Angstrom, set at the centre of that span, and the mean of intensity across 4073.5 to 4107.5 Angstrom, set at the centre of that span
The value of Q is -2.8 Angstrom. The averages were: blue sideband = 14.2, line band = 21.1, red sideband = 20.4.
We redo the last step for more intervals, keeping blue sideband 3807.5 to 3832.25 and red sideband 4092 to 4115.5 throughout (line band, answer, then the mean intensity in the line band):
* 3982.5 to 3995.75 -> -2.0 Angstrom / 19.5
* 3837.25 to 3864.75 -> 1.6 Angstrom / 12.9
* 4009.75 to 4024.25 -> -3.9 Angstrom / 22.2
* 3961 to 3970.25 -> 3.5 Angstrom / 10.2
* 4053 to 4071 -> -2.2 Angstrom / 20.9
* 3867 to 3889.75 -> 0.9 Angstrom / 13.7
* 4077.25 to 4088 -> -1.5 Angstrom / 21.8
